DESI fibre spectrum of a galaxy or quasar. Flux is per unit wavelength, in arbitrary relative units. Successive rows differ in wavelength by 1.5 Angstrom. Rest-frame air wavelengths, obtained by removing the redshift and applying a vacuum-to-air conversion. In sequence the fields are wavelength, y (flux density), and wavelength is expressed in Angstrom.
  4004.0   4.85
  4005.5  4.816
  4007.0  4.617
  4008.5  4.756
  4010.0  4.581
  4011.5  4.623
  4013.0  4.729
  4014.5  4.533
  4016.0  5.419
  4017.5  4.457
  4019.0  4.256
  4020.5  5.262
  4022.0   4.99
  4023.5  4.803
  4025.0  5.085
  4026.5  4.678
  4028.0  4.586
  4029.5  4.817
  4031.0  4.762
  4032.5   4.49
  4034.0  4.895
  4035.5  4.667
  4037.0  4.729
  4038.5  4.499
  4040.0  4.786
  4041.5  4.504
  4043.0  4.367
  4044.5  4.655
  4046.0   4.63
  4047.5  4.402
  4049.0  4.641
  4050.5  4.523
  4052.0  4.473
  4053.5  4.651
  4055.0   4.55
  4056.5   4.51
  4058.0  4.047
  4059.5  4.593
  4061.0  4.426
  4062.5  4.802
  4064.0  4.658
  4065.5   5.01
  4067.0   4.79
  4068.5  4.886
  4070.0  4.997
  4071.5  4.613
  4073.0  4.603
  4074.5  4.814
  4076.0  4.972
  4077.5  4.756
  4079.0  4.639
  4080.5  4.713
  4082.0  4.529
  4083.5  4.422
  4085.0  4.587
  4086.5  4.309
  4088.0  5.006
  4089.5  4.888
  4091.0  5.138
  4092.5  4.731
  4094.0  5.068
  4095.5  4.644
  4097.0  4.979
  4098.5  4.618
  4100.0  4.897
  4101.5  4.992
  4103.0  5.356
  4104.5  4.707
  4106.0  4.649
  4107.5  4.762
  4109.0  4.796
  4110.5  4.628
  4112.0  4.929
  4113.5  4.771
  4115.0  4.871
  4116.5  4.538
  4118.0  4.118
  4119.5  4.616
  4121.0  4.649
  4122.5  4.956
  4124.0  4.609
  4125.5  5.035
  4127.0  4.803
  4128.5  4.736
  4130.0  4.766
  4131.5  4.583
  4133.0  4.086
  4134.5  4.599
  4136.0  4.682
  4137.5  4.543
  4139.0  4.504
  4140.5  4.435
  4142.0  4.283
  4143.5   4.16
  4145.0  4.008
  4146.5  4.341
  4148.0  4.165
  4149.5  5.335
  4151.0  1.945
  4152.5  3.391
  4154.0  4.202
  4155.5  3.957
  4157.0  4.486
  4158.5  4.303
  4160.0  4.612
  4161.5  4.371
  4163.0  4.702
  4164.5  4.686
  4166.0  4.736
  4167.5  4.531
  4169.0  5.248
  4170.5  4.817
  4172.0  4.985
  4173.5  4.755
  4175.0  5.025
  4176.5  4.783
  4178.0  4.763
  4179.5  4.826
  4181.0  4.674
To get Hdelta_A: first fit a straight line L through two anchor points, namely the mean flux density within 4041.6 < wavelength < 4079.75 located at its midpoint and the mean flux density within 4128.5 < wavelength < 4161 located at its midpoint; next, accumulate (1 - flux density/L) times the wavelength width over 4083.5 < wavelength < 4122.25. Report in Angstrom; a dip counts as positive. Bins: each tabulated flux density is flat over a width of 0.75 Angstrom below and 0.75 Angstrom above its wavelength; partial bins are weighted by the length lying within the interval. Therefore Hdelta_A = -2.7 Angstrom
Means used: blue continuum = 4.64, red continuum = 4.27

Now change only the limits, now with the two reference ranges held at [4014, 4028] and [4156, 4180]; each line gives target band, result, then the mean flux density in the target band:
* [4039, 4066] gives 1.3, 4.56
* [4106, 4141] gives 0.7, 4.65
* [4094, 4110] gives -0.3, 4.85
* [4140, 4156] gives 2.4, 4.01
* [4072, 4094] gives 0.2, 4.73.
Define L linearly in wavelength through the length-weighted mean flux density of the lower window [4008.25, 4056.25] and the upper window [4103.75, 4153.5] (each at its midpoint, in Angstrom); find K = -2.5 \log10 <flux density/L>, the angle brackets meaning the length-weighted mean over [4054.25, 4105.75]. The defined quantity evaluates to -0.037 mag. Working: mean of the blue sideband 4.68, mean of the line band 4.74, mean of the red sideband 4.48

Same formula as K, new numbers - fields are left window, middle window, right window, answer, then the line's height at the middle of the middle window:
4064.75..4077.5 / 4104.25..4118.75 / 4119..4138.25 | 0.009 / 4.72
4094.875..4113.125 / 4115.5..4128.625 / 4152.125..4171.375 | 0.011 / 4.72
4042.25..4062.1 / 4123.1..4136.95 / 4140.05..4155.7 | -0.137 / 4.11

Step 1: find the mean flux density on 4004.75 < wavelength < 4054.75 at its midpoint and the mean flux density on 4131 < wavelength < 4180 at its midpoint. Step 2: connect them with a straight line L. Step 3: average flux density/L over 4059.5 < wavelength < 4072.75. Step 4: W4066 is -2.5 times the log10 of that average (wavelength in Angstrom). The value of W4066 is -0.03 mag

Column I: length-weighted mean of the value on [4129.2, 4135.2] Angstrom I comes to 4.51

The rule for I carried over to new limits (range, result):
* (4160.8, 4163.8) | 4.54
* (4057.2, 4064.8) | 4.51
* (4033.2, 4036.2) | 4.78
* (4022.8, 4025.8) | 4.94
